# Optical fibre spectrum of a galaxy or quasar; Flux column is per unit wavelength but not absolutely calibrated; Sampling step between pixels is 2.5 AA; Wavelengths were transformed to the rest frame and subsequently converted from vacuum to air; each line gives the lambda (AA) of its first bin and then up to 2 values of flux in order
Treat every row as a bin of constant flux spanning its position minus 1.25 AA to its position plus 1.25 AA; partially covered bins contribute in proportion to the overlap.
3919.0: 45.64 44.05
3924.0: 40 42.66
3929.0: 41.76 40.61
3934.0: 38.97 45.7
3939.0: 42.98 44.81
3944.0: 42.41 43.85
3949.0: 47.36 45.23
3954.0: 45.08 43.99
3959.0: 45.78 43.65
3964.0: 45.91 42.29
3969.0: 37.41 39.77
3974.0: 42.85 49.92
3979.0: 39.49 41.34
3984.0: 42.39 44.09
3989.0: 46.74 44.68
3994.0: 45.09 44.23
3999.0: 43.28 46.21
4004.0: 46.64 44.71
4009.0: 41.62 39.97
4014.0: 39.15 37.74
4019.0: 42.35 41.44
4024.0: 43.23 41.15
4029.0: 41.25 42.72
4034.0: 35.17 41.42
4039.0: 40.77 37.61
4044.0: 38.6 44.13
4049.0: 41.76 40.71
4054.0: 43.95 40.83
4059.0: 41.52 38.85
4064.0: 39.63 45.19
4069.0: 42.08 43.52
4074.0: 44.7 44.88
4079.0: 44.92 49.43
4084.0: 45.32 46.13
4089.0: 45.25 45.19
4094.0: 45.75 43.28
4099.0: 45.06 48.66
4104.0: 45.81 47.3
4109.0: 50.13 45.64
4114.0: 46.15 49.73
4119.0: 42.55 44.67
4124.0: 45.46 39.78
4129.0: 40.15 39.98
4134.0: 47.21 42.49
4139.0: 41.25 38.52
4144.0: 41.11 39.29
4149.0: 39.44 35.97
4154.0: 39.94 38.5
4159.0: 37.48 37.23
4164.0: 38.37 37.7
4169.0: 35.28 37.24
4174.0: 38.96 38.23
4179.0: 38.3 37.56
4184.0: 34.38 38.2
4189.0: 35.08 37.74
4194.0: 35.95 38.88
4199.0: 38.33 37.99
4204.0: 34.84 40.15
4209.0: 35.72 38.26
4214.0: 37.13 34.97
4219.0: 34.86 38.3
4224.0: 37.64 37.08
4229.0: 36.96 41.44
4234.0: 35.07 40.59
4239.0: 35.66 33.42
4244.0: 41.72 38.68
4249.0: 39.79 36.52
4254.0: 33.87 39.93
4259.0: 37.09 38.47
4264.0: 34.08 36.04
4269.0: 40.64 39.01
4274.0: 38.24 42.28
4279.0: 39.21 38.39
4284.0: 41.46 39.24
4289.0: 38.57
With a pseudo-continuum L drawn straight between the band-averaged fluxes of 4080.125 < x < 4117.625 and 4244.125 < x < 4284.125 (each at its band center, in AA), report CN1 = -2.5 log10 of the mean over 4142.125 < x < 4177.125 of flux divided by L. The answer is 0.14 mag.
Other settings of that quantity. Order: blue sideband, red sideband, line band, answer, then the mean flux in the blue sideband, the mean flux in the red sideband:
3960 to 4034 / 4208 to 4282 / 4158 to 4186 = 0.05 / 42.7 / 37.7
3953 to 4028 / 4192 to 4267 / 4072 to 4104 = -0.12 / 43.1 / 37.3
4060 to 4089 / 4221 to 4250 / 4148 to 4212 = 0.07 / 44.1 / 38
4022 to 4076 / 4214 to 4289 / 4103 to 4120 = -0.16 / 41.4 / 38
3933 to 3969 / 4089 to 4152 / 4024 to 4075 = 0.06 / 43.9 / 43.7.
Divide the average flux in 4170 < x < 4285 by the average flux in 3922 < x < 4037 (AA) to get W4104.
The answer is 0.9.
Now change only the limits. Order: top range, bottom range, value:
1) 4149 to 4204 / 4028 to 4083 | 0.89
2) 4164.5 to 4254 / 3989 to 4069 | 0.89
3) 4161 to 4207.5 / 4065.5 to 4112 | 0.82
